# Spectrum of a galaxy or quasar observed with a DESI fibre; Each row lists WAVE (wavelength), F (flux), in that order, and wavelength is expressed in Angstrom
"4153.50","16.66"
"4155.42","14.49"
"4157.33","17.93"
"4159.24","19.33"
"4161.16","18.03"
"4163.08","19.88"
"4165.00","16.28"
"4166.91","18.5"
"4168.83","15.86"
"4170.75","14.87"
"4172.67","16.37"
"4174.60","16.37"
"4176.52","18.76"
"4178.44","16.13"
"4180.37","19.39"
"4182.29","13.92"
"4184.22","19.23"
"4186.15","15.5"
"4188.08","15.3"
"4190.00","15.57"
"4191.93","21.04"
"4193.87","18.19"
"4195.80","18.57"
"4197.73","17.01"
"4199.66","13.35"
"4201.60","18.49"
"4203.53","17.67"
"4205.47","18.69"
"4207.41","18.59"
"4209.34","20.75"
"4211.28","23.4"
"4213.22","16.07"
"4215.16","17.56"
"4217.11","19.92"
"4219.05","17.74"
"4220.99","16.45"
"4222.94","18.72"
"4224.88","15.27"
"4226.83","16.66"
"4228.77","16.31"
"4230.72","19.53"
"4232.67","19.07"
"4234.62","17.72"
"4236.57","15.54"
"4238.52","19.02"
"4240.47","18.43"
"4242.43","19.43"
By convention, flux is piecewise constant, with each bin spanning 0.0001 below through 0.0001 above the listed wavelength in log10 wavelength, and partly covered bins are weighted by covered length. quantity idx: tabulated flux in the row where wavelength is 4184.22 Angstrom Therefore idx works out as 19.23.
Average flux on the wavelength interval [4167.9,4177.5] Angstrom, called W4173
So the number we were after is 16.4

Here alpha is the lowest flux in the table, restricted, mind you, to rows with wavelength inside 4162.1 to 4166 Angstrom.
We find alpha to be 16.28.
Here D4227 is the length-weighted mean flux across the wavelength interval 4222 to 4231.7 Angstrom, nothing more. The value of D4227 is 17.3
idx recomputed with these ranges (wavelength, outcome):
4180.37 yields 19.39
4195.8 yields 18.57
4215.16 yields 17.56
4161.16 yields 18.03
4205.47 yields 18.69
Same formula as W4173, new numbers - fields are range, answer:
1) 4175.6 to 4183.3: 17.1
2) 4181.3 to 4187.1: 16.2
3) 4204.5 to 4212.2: 20.3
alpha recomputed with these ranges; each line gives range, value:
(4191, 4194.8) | 18.19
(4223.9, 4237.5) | 15.27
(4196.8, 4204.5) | 13.35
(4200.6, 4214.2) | 16.07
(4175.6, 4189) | 13.92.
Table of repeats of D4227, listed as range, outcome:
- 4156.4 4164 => 18.8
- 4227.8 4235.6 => 18.2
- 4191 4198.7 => 18.7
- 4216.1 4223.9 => 18.2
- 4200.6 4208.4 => 18.4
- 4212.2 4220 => 17.8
